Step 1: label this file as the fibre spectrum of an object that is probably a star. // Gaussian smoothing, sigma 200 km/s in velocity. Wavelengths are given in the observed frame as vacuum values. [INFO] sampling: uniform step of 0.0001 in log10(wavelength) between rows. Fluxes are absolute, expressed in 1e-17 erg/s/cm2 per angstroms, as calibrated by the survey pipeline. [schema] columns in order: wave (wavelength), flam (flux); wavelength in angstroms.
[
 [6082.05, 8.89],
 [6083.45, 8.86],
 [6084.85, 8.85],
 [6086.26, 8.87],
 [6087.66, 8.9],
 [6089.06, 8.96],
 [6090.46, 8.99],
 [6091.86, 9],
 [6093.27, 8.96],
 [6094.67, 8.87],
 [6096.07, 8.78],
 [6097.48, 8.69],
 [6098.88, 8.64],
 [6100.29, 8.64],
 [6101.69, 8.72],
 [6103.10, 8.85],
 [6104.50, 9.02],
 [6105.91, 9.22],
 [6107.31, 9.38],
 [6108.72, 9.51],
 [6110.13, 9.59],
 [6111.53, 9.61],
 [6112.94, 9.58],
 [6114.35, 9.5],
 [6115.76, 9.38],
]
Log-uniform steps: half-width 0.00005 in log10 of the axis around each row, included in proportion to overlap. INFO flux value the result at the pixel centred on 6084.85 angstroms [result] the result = 8.85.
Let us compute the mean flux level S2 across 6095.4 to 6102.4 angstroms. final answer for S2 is 8.68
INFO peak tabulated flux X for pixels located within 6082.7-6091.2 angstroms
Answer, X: 8.99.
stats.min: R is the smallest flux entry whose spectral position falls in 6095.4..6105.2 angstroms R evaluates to 8.64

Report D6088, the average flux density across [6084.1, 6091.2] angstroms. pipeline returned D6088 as 8.91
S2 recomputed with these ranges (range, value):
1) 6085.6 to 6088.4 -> 8.9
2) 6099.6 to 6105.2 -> 8.82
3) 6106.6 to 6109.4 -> 9.45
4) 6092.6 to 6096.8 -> 8.87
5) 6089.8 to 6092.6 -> 8.98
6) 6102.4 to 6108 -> 9.13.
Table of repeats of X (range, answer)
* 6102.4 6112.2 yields 9.61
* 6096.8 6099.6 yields 8.69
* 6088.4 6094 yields 9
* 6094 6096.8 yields 8.87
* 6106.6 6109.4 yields 9.51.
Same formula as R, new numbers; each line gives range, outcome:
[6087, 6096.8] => 8.78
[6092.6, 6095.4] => 8.87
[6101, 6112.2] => 8.72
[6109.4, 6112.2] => 9.59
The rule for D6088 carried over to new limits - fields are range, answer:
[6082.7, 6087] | 8.85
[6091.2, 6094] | 8.97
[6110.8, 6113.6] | 9.61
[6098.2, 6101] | 8.64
